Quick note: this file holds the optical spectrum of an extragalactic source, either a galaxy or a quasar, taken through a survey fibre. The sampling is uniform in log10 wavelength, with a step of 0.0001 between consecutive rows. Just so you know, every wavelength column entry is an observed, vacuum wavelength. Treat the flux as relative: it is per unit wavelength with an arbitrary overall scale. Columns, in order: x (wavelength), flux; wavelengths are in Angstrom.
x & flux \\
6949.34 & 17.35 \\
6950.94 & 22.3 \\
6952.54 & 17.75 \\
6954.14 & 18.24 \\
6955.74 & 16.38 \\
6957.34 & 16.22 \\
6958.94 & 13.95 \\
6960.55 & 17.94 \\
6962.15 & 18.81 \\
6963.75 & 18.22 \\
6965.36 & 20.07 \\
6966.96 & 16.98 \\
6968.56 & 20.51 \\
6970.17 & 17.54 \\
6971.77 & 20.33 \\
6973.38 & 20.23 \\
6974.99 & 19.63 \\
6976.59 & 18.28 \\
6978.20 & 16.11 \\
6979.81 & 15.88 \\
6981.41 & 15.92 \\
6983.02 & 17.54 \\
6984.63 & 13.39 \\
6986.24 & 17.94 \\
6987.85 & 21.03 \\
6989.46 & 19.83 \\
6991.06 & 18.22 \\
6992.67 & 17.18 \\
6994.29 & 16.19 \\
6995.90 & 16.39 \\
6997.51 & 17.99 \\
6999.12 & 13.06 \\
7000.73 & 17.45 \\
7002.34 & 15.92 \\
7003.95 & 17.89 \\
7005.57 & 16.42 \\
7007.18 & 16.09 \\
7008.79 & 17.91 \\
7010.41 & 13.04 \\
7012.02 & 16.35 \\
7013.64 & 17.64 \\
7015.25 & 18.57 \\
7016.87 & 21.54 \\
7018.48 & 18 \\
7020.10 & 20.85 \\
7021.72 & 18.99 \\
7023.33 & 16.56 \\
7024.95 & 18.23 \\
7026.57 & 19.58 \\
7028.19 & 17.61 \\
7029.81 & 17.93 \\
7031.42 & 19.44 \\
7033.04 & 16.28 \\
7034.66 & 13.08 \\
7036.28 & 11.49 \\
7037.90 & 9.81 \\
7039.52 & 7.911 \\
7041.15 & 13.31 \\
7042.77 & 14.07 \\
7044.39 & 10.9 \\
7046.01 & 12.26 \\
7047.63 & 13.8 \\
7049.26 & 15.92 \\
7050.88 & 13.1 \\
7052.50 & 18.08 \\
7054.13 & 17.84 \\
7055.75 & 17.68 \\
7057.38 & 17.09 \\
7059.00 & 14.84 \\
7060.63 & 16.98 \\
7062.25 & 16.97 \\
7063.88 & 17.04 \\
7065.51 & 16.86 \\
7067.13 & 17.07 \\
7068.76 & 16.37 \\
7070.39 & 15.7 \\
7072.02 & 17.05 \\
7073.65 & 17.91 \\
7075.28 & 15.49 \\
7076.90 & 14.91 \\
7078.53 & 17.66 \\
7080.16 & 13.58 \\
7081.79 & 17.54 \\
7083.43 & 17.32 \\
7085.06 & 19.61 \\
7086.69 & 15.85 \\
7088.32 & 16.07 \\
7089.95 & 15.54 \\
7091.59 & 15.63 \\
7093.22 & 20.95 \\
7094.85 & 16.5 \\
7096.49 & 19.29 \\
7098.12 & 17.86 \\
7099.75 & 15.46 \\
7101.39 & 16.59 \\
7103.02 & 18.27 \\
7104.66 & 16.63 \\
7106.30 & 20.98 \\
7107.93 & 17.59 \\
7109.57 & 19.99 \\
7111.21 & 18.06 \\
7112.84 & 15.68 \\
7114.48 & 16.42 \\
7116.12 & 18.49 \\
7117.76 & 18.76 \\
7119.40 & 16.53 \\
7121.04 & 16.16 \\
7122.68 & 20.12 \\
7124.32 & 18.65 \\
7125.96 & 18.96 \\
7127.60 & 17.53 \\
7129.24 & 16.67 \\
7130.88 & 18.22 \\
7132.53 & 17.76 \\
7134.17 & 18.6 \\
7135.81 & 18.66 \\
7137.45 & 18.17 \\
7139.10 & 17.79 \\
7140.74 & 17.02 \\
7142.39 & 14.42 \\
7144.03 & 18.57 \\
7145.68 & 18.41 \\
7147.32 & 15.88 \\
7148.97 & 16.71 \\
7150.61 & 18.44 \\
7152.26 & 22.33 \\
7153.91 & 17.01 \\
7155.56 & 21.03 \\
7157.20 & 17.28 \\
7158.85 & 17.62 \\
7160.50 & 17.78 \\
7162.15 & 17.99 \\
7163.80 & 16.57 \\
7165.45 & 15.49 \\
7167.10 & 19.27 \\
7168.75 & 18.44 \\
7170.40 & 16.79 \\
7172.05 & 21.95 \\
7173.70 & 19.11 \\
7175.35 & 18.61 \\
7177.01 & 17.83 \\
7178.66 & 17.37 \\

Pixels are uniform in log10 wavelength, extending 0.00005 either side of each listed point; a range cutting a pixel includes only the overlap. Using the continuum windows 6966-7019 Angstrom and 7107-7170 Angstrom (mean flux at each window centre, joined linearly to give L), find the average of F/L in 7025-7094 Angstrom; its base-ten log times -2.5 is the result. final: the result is 0.119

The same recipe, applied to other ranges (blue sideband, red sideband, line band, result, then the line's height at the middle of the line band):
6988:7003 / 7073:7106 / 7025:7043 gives 0.158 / 17.1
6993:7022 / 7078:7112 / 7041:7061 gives 0.151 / 17.3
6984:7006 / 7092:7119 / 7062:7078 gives 0.071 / 17.7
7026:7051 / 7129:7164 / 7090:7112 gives -0.100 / 16.3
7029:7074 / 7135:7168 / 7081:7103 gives -0.066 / 16.3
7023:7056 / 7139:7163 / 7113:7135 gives -0.042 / 17.2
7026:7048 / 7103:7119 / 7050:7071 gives -0.087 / 15.3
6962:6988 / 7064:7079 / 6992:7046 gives 0.083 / 17.4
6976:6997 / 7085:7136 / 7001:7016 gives 0.041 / 17.3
